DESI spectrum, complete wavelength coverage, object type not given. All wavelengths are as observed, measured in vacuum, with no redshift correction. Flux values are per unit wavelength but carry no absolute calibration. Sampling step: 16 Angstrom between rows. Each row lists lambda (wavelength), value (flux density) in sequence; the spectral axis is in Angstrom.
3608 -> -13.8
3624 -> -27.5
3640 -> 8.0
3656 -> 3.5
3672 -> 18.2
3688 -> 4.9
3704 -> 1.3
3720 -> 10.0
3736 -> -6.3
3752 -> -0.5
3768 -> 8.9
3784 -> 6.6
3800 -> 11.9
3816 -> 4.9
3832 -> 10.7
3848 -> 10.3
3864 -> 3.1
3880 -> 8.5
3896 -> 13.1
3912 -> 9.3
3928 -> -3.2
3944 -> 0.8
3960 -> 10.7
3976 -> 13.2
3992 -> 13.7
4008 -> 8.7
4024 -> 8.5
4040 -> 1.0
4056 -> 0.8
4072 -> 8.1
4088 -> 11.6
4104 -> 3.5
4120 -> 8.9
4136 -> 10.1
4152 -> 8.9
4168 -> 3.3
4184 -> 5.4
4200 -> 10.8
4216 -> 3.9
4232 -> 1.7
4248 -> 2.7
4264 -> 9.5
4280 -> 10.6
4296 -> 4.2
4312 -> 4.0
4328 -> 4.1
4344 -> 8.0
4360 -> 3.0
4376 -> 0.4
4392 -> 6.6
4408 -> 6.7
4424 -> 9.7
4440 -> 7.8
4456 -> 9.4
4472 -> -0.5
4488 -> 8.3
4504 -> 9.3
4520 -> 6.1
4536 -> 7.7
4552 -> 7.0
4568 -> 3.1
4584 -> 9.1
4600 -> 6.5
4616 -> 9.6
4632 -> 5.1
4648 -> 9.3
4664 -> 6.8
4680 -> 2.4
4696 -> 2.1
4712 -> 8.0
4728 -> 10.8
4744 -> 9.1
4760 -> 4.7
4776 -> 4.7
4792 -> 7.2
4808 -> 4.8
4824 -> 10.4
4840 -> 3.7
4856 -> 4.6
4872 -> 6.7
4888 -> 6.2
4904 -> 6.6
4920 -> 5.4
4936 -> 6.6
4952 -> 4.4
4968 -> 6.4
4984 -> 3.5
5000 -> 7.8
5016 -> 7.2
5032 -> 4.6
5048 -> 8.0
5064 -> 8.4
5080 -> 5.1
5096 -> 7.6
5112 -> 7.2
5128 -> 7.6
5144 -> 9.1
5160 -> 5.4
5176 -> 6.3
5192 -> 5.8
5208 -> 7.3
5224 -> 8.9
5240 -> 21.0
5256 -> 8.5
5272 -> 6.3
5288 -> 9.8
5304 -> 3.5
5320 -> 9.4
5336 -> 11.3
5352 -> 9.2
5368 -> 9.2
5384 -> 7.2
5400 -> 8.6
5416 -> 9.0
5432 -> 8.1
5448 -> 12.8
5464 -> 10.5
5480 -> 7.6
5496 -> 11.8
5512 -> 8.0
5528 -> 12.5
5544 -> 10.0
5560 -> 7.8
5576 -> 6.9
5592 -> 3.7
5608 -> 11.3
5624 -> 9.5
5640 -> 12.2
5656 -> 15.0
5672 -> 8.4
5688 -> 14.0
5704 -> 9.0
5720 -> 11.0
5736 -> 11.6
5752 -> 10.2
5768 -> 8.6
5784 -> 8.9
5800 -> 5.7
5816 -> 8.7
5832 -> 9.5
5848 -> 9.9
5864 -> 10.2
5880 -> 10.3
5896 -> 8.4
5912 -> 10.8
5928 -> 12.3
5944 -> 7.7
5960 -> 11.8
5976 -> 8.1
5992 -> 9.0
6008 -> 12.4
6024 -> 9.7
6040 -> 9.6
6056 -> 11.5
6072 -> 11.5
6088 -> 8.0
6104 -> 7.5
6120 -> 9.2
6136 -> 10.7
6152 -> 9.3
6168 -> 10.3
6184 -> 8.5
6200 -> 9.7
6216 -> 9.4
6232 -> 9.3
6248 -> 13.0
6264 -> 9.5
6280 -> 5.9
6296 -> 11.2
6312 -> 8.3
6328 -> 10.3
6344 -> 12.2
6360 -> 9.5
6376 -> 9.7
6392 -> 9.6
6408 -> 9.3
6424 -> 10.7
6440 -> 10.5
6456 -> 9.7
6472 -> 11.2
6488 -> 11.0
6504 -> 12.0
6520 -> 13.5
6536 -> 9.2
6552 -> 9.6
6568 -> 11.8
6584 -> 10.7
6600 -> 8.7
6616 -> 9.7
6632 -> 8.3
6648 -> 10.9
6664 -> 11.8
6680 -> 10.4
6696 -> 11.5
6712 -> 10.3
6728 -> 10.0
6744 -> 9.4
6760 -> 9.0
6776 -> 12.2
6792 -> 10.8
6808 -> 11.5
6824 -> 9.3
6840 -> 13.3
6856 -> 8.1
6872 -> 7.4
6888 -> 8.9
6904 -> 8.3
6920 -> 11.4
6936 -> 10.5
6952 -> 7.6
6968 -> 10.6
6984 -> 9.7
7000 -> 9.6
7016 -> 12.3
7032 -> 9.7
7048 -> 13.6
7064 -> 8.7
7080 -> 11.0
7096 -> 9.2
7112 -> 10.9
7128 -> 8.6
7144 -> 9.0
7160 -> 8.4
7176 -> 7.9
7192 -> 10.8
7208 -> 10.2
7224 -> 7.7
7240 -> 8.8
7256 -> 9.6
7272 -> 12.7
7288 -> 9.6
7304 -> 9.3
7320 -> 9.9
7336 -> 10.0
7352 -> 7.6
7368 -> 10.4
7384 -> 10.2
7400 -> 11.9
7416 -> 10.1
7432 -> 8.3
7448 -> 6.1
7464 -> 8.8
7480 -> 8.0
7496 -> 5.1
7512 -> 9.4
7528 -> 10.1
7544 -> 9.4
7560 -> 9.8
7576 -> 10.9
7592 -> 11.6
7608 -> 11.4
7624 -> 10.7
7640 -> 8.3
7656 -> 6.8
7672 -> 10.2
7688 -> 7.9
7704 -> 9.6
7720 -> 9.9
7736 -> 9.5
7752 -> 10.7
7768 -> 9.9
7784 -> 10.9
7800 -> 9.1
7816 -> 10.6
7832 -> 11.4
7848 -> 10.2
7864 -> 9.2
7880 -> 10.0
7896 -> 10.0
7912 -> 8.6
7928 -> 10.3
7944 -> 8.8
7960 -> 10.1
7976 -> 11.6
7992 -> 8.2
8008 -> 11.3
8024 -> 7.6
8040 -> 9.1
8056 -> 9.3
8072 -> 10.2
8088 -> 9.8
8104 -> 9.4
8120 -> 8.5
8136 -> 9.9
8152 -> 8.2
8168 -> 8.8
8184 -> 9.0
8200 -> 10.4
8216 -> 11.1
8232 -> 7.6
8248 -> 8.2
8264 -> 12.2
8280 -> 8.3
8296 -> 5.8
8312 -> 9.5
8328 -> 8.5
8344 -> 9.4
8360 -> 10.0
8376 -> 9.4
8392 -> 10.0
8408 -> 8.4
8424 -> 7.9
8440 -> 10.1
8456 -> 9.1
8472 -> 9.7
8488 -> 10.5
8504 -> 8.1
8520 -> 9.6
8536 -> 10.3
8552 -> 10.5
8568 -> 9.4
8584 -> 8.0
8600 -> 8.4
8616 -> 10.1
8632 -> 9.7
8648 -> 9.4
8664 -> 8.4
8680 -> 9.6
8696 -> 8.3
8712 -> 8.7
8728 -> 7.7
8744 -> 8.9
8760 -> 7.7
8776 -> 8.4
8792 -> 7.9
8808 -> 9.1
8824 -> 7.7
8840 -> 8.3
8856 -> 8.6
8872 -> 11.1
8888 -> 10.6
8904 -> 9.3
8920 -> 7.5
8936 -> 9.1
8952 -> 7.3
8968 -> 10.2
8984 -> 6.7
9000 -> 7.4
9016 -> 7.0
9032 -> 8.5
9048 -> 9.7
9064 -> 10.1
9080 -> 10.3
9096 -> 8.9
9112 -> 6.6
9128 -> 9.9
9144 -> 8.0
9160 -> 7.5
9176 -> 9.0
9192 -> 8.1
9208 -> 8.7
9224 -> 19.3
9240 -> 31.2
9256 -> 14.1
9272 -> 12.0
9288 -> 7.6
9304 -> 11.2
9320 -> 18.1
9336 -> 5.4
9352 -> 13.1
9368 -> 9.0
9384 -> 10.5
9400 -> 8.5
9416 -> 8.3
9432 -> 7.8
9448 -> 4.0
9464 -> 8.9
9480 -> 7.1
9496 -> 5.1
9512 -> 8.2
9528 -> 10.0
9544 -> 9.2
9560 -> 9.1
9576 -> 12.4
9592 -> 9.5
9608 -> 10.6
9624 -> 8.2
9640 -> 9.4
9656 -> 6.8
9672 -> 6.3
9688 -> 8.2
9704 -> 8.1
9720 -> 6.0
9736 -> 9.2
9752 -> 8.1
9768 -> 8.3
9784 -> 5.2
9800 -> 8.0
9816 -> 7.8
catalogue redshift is 0.41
